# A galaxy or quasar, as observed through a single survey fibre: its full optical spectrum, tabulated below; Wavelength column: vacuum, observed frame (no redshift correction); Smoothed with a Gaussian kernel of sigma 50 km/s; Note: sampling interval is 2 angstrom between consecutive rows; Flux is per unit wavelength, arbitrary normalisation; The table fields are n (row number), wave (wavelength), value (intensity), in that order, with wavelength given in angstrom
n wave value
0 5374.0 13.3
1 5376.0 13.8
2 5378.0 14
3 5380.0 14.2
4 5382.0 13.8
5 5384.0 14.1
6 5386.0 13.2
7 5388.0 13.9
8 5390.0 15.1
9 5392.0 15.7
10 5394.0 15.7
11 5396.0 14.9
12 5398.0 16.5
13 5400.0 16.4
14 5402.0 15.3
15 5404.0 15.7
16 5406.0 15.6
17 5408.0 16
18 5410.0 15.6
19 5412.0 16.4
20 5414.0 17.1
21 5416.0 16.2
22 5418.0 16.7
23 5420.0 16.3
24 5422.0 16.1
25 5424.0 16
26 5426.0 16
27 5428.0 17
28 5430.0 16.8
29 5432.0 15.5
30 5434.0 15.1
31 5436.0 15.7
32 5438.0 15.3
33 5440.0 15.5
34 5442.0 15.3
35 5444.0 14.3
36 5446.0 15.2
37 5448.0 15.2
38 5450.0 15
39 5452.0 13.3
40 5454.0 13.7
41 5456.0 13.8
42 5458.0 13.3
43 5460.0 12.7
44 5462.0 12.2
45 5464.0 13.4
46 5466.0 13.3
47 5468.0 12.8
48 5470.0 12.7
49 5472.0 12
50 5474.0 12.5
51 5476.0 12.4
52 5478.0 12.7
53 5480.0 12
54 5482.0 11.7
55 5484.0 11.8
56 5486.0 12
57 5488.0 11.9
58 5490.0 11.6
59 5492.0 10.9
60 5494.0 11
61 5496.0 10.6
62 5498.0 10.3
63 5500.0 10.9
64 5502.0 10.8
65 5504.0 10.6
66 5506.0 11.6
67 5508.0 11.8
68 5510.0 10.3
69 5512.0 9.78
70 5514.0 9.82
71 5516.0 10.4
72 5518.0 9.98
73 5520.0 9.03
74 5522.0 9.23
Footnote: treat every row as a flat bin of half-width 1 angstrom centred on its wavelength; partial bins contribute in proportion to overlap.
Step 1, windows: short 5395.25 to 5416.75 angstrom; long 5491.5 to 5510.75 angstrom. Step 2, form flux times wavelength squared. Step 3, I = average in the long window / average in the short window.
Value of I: 0.7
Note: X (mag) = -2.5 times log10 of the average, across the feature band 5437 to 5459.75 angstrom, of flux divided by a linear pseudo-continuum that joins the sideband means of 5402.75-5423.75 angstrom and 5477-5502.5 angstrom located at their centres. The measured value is -0.04 mag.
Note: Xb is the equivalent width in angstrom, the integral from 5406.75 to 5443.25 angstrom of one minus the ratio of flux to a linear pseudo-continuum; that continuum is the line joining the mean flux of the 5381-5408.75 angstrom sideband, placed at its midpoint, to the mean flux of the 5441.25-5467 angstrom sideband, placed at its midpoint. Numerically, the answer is -3.8 angstrom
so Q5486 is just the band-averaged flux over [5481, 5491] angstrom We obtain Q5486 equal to 11.8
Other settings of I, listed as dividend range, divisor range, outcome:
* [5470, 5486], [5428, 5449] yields 0.80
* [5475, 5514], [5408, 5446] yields 0.72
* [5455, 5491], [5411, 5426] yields 0.78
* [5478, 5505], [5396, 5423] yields 0.72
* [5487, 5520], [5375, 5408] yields 0.75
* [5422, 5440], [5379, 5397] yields 1.11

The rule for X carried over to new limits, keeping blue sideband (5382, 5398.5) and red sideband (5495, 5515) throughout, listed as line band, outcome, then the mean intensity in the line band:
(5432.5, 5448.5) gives -0.17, 15.2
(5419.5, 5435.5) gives -0.20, 16.1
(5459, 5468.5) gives -0.07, 12.9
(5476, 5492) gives -0.05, 11.9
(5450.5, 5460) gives -0.09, 13.5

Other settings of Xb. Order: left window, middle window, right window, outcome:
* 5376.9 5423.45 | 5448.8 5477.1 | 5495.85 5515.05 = -1.15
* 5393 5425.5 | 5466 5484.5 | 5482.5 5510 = 0.01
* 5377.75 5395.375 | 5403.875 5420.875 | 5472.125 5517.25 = -3.14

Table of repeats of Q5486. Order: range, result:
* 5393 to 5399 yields 15.7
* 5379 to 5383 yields 14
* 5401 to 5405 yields 15.5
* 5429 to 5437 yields 15.8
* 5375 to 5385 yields 14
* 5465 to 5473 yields 12.7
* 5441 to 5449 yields 15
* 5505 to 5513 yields 10.9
